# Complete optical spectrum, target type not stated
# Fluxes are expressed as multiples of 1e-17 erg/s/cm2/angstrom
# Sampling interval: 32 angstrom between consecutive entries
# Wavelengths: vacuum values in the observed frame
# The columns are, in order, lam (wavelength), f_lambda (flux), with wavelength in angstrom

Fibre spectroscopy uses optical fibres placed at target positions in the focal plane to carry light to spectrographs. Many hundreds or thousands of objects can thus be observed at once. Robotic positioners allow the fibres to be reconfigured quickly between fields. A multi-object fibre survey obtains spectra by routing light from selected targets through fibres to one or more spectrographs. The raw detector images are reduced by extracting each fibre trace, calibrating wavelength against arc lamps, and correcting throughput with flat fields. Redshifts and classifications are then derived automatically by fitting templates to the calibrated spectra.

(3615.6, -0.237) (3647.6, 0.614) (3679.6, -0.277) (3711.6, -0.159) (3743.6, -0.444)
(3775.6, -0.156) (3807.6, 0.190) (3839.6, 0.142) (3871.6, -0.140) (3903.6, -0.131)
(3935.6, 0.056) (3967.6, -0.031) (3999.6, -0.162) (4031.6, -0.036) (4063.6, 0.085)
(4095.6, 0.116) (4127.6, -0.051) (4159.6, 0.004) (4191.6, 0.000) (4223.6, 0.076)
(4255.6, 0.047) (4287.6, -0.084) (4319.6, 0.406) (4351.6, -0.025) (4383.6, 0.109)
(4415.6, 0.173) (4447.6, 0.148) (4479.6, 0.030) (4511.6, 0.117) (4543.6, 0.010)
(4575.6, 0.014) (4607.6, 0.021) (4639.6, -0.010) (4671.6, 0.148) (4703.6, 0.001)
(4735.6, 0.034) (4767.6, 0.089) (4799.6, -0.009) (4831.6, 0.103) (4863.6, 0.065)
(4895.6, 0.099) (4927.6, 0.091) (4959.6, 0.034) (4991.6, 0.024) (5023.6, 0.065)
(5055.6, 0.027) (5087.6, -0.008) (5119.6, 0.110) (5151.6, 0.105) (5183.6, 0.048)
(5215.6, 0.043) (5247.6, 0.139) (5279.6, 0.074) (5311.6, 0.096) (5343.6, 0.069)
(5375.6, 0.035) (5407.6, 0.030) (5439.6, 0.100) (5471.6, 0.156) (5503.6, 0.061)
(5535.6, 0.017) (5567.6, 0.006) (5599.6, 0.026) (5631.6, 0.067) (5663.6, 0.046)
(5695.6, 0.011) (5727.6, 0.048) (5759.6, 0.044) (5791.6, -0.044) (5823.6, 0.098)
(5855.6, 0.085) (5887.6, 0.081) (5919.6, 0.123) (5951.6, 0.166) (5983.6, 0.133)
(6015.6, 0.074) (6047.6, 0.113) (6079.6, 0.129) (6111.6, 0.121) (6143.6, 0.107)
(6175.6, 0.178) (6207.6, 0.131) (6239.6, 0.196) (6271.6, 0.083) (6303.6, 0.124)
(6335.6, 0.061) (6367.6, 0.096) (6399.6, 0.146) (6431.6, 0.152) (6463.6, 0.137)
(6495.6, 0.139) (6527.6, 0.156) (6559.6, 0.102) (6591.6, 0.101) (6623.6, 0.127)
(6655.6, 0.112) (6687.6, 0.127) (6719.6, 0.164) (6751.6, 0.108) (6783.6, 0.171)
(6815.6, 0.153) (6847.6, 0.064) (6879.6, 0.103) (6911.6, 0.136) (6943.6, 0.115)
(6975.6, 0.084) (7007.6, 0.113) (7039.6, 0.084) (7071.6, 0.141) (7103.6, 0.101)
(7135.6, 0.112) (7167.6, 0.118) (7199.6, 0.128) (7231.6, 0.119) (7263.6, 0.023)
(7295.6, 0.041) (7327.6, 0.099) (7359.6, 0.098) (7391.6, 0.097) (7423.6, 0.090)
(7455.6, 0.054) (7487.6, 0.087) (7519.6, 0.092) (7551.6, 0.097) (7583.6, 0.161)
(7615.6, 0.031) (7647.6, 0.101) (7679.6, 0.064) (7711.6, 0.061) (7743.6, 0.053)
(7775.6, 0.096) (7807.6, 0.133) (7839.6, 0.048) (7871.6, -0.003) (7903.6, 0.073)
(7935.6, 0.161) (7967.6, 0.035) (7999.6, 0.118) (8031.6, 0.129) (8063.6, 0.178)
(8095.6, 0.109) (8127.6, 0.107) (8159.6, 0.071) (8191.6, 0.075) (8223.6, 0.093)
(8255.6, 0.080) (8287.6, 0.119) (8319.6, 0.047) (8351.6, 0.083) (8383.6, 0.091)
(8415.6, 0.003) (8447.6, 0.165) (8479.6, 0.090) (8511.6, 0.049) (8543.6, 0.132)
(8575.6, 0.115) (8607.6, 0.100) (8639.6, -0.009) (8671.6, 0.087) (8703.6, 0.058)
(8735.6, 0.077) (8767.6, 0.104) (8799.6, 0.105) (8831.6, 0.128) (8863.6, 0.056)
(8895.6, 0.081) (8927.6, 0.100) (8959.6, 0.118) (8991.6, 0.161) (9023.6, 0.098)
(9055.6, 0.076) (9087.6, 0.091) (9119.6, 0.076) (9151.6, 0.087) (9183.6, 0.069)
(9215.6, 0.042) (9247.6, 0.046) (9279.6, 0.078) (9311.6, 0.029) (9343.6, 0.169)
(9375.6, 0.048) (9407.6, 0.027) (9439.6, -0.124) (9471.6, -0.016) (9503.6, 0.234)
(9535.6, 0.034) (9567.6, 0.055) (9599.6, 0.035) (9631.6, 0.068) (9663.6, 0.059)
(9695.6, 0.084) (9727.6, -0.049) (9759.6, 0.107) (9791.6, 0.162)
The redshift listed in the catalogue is 0.304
